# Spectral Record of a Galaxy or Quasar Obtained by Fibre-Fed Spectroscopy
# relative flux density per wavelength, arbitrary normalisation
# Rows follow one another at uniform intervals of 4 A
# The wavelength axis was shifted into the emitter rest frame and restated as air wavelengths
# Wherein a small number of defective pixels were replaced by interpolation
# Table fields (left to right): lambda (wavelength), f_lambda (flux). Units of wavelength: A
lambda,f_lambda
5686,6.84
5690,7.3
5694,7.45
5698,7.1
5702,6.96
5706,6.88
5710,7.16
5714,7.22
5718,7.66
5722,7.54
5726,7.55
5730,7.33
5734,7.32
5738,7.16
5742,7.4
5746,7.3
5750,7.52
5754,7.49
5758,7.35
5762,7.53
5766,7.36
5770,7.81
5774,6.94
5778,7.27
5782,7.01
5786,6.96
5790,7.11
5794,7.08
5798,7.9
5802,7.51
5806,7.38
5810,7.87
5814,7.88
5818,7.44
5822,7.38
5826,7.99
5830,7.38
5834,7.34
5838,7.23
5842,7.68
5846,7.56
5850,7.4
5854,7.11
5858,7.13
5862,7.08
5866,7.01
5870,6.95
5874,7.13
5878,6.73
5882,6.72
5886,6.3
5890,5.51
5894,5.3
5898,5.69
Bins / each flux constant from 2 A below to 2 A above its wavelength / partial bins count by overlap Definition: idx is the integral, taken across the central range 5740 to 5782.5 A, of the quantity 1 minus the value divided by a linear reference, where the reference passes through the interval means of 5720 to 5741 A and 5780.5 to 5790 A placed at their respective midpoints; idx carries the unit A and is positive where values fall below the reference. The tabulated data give -1.2 A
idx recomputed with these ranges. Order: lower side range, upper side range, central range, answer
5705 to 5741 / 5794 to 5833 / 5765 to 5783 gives 0.46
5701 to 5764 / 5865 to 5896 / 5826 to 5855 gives -3.27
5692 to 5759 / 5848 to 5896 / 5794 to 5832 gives -3.61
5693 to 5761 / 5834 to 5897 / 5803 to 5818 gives -1.33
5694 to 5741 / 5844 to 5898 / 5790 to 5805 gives -0.97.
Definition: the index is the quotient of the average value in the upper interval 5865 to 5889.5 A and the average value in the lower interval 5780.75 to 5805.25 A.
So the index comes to 0.92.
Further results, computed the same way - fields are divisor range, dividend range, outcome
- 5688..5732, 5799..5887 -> 1.00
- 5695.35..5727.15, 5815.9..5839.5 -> 1.03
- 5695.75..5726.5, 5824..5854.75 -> 1.03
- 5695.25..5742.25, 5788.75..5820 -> 1.04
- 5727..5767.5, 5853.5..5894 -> 0.91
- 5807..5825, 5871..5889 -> 0.87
